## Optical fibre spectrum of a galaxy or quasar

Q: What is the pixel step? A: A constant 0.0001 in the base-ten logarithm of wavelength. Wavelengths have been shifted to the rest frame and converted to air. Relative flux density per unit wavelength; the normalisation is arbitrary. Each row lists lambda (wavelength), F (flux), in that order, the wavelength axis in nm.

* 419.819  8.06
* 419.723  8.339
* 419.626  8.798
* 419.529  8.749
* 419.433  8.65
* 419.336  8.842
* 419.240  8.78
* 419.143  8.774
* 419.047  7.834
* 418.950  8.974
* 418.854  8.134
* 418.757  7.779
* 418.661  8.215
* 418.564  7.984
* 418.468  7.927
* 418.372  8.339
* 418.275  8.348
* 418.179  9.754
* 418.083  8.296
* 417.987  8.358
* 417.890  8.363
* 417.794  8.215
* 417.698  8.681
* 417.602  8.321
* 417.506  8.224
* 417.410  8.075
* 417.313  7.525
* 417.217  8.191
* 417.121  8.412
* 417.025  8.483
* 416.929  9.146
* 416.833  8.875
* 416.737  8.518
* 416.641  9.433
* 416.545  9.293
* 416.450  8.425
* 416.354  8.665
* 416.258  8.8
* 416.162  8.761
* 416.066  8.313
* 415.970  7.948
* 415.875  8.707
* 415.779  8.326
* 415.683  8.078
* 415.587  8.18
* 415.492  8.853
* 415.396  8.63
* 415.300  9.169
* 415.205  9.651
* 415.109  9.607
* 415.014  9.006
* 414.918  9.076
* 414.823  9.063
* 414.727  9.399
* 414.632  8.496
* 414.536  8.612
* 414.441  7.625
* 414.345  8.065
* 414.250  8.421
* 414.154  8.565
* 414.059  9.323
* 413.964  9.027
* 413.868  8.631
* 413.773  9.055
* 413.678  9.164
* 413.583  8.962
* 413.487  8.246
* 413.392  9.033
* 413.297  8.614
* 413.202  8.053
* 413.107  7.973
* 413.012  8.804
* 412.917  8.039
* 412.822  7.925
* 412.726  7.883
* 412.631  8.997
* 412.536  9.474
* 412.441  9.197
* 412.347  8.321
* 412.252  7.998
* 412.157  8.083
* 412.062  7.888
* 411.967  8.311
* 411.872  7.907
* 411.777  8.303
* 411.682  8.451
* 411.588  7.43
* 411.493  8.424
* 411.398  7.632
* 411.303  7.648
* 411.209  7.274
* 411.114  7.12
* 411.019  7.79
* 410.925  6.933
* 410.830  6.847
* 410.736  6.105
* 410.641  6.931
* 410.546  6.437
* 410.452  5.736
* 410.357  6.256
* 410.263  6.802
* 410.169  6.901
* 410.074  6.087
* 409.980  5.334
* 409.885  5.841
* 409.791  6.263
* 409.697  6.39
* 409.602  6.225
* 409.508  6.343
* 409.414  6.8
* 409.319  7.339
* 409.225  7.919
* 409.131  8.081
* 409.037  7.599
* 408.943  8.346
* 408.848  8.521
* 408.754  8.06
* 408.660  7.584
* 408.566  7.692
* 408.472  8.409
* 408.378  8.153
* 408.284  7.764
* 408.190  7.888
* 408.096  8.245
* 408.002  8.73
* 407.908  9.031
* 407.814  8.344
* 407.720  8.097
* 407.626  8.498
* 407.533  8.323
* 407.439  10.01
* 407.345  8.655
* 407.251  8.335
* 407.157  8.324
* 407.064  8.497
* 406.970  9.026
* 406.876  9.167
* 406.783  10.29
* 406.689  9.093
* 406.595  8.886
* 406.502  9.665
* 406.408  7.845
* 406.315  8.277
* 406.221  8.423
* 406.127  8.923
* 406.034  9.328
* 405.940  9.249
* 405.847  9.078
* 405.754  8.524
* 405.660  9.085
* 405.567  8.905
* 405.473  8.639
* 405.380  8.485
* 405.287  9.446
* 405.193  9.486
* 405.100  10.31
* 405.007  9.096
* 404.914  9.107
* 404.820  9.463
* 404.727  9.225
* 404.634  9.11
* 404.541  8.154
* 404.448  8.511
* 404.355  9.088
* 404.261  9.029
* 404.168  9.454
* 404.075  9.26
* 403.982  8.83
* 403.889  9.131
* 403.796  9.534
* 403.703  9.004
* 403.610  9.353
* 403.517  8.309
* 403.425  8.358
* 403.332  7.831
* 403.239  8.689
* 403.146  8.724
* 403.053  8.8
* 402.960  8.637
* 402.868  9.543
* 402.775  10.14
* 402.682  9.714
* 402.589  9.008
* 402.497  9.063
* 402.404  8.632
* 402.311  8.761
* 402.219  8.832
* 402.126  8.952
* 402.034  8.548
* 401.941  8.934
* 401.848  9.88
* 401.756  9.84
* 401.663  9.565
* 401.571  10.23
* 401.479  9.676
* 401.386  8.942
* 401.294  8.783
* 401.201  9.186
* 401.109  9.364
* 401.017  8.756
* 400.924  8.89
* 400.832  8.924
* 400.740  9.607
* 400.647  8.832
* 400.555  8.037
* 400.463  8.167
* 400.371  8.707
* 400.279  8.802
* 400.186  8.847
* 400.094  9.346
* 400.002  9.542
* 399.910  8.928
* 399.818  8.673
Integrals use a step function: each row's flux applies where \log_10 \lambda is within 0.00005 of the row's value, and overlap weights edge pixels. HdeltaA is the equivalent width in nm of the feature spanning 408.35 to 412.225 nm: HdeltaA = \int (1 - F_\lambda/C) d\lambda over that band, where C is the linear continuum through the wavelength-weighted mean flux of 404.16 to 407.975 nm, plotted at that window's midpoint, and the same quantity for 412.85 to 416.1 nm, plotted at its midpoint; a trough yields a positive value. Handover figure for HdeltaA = 0.672 nm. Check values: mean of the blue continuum 8.93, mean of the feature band 7.27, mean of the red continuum 8.67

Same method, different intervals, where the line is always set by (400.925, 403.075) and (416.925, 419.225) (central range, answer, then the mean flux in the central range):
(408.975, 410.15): 0.28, 6.71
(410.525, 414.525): 0.23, 8.13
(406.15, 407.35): 0.02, 8.81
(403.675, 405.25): -0.02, 9.16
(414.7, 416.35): -0.06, 8.78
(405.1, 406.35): 0.00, 8.97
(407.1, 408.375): 0.06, 8.47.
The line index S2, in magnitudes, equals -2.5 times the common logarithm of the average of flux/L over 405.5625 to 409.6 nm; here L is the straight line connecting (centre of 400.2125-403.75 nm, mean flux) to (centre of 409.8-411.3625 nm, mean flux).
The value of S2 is -0.13 mag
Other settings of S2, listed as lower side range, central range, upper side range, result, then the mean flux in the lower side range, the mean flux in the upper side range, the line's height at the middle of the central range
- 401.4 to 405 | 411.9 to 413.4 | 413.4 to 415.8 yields 0.06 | 9.07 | 8.78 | 8.83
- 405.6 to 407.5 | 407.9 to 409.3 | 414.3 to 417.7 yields 0.10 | 8.93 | 8.63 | 8.86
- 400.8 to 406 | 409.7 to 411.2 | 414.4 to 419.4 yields 0.33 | 9.07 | 8.57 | 8.81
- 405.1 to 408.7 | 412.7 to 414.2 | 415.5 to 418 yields 0.00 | 8.72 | 8.48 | 8.56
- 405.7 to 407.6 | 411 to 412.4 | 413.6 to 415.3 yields 0.13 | 8.89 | 8.88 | 8.89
